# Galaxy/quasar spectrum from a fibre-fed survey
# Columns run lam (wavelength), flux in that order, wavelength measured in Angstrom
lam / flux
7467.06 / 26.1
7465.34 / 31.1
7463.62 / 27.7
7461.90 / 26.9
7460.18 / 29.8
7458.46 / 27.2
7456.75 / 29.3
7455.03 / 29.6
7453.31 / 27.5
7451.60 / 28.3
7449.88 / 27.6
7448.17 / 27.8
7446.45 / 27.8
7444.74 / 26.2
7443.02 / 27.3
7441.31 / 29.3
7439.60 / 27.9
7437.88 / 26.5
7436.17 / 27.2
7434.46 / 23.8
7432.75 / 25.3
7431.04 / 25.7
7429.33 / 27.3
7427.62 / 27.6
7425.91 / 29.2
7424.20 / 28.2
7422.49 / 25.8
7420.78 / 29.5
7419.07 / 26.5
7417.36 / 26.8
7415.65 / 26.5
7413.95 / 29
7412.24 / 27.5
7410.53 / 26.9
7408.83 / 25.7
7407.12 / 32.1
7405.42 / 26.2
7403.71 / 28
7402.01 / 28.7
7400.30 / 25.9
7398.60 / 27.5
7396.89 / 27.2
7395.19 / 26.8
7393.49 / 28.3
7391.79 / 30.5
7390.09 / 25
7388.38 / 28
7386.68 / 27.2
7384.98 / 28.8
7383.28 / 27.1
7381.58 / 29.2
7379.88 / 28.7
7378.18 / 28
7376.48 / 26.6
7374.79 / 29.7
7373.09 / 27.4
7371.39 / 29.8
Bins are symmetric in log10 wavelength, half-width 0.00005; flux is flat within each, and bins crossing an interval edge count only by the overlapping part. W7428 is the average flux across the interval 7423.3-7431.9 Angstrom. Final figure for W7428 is 27.6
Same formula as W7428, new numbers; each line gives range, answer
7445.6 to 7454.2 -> 27.8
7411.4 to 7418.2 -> 27.5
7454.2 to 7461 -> 29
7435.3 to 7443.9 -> 27.6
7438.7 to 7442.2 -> 28.6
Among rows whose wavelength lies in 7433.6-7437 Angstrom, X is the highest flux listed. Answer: 27.2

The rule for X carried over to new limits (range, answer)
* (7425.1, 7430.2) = 29.2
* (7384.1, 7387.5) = 28.8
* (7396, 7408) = 32.1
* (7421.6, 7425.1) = 28.2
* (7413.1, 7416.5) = 29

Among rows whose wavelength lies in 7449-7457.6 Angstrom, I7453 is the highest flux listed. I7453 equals 29.6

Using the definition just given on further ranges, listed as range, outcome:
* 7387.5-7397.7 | 30.5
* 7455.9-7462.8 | 29.8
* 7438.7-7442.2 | 29.3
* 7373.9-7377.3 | 29.7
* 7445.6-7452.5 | 28.3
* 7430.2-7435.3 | 25.7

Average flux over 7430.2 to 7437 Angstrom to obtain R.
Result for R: 25.5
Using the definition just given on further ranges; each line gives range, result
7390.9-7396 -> 28.6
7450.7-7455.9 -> 28.4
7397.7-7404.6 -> 27.5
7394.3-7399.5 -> 27.2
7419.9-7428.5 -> 28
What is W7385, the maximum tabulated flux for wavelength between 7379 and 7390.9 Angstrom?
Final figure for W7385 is 29.2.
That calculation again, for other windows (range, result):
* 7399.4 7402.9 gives 28.7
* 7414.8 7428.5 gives 29.5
